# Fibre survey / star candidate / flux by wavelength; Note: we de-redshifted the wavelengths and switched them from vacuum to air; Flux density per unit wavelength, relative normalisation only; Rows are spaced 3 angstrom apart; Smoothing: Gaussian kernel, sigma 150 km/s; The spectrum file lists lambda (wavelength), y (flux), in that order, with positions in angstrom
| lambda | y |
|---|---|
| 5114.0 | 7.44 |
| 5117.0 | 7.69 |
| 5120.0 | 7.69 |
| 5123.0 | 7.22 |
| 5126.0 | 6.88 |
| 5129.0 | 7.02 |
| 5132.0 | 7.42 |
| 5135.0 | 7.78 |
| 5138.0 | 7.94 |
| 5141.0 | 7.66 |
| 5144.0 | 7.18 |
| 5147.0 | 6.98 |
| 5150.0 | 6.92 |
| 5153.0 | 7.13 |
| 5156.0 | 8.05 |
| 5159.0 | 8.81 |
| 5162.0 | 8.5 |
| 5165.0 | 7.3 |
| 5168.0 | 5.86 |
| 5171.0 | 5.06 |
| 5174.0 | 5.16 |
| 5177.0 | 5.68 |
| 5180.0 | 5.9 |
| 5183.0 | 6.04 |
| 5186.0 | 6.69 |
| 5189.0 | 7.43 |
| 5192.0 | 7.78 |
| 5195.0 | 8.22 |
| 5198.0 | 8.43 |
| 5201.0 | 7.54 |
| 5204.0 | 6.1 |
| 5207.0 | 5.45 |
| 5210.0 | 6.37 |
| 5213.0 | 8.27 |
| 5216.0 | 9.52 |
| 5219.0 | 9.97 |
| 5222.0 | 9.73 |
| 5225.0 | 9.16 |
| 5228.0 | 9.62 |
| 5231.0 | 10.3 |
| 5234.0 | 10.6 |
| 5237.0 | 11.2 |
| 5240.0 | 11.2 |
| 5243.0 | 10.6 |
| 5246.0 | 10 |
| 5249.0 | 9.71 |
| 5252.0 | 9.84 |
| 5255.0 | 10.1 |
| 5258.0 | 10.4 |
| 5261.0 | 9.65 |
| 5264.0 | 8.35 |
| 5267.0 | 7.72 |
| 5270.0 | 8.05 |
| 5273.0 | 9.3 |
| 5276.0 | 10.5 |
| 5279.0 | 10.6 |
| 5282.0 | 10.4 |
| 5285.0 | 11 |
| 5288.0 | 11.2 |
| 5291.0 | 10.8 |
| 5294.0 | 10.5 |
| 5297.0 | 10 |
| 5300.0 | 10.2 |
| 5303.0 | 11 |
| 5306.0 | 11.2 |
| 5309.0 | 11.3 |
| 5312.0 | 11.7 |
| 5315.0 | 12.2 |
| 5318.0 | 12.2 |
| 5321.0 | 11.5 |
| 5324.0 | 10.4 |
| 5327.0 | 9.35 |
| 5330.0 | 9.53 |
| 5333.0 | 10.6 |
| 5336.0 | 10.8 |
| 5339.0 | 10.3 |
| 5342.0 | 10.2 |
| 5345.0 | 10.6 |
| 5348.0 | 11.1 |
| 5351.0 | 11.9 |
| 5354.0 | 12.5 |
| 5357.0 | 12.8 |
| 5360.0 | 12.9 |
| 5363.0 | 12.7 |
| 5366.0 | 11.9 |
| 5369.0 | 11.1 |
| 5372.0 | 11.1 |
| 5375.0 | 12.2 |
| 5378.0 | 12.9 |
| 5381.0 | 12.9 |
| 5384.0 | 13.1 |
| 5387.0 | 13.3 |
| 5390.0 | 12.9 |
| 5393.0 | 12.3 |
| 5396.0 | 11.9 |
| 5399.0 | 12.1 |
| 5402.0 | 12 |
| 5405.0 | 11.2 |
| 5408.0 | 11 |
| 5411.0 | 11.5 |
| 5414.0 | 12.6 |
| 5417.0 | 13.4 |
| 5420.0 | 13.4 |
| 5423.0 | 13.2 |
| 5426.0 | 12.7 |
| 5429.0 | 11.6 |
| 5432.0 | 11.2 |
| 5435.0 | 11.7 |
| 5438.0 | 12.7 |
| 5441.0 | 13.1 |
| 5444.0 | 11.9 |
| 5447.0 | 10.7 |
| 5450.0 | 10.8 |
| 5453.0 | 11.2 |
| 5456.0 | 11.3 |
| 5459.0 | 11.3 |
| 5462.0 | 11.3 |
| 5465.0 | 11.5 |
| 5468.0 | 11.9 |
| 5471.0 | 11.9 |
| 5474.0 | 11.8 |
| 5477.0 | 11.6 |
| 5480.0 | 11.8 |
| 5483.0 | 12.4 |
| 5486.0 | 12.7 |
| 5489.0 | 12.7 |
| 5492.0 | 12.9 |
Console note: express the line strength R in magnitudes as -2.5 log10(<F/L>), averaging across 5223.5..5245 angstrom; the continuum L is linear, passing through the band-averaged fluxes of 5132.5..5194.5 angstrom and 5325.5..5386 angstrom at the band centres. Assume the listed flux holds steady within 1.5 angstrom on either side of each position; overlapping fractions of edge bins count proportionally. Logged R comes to -0.193 mag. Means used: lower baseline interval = 7.02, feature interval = 10.4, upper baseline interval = 11.5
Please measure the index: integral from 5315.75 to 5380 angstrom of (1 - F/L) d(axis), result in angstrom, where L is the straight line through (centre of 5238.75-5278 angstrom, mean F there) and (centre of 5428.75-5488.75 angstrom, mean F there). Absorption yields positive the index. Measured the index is -4.8 angstrom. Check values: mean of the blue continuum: 9.65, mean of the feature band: 11.4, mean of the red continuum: 11.7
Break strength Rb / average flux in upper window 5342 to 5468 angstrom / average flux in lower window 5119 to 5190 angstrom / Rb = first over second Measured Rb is 1.7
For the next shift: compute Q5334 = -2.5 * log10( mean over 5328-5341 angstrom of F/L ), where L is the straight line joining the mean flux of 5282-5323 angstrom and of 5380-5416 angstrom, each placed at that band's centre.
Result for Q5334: 0.12 mag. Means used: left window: 11.1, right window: 12.2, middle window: 10.3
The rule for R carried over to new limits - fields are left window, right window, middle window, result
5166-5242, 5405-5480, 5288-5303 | -0.12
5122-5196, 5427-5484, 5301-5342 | -0.14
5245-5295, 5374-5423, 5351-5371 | -0.05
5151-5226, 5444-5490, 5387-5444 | -0.13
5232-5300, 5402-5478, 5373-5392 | -0.14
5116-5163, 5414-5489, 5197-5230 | 0.05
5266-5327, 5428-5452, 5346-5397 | -0.11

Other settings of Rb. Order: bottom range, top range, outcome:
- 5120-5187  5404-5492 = 1.71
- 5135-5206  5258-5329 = 1.47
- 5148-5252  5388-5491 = 1.48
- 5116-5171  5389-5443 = 1.66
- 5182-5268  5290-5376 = 1.26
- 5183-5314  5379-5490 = 1.28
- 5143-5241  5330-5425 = 1.53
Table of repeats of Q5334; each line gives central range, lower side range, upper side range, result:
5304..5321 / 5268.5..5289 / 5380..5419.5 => -0.090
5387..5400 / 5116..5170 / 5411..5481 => -0.118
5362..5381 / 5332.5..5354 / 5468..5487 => -0.084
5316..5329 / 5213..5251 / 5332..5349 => -0.037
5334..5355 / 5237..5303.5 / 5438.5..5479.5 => -0.034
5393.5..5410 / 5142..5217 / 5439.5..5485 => -0.099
